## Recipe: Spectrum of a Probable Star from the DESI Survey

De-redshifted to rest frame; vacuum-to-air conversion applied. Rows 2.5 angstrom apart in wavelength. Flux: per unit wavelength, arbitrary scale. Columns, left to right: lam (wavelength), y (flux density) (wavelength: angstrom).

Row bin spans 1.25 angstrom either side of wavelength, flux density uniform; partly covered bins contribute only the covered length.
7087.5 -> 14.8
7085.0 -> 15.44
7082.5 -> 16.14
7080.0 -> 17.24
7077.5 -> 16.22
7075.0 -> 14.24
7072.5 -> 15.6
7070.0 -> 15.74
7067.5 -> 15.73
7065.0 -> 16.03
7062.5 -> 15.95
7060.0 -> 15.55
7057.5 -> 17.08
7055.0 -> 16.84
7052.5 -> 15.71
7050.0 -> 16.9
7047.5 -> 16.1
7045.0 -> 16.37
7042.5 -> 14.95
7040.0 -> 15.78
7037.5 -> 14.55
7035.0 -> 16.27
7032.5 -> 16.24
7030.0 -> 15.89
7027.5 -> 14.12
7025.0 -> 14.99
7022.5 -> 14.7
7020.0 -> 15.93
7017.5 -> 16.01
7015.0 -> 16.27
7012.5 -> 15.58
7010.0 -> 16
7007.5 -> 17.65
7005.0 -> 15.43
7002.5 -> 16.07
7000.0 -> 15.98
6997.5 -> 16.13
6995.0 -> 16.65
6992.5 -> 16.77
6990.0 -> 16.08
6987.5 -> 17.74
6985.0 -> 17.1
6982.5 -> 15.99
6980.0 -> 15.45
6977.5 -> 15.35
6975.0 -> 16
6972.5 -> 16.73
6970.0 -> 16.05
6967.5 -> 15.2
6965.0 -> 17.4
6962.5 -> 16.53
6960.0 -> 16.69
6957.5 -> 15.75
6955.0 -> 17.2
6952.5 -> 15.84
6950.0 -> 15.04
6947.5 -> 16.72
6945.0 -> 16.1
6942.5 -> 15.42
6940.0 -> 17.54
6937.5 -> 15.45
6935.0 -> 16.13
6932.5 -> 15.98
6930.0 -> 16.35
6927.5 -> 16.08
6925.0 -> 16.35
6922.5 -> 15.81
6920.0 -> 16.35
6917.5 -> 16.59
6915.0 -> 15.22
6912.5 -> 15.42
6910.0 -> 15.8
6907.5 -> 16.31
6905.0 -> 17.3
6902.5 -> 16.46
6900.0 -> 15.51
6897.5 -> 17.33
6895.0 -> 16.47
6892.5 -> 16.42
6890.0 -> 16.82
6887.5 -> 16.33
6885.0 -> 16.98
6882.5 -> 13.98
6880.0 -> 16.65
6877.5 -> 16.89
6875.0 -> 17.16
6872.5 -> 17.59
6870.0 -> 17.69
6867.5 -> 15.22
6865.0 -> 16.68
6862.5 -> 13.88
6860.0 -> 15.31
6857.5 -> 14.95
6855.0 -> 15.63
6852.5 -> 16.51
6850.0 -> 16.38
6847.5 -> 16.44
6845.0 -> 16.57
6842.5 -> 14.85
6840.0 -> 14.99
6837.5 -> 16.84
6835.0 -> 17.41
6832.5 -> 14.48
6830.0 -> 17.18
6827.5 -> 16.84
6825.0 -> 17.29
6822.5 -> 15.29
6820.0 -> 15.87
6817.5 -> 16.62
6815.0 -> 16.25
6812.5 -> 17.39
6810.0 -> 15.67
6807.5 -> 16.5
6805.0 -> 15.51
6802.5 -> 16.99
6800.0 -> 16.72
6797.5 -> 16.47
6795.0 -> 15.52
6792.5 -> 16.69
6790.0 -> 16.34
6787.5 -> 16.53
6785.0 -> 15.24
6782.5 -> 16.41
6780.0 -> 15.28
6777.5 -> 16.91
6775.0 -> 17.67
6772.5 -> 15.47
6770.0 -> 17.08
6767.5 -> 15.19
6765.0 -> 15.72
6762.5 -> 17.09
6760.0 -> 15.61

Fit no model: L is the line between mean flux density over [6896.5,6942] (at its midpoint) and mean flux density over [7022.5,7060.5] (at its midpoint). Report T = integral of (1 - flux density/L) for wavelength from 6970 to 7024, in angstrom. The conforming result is -0.8 angstrom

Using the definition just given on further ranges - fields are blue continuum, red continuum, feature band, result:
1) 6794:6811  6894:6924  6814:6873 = 0.4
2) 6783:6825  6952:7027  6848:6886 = 0.3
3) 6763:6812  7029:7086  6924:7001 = -1.0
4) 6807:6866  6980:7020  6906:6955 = 0.5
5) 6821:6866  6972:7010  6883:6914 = -0.5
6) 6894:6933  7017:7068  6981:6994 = -0.6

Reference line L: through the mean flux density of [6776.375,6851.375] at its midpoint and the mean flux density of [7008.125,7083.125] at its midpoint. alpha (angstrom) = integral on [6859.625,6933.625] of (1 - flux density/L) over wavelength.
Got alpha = -0.6 angstrom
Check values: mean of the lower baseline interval 16.2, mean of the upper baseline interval 15.8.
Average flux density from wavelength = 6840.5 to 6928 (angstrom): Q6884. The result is 16.2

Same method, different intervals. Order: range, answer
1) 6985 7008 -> 16.5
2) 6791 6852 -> 16.3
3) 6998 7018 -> 16.1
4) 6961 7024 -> 16.2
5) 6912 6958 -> 16.1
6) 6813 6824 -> 16.1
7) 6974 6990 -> 16.3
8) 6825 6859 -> 16.1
